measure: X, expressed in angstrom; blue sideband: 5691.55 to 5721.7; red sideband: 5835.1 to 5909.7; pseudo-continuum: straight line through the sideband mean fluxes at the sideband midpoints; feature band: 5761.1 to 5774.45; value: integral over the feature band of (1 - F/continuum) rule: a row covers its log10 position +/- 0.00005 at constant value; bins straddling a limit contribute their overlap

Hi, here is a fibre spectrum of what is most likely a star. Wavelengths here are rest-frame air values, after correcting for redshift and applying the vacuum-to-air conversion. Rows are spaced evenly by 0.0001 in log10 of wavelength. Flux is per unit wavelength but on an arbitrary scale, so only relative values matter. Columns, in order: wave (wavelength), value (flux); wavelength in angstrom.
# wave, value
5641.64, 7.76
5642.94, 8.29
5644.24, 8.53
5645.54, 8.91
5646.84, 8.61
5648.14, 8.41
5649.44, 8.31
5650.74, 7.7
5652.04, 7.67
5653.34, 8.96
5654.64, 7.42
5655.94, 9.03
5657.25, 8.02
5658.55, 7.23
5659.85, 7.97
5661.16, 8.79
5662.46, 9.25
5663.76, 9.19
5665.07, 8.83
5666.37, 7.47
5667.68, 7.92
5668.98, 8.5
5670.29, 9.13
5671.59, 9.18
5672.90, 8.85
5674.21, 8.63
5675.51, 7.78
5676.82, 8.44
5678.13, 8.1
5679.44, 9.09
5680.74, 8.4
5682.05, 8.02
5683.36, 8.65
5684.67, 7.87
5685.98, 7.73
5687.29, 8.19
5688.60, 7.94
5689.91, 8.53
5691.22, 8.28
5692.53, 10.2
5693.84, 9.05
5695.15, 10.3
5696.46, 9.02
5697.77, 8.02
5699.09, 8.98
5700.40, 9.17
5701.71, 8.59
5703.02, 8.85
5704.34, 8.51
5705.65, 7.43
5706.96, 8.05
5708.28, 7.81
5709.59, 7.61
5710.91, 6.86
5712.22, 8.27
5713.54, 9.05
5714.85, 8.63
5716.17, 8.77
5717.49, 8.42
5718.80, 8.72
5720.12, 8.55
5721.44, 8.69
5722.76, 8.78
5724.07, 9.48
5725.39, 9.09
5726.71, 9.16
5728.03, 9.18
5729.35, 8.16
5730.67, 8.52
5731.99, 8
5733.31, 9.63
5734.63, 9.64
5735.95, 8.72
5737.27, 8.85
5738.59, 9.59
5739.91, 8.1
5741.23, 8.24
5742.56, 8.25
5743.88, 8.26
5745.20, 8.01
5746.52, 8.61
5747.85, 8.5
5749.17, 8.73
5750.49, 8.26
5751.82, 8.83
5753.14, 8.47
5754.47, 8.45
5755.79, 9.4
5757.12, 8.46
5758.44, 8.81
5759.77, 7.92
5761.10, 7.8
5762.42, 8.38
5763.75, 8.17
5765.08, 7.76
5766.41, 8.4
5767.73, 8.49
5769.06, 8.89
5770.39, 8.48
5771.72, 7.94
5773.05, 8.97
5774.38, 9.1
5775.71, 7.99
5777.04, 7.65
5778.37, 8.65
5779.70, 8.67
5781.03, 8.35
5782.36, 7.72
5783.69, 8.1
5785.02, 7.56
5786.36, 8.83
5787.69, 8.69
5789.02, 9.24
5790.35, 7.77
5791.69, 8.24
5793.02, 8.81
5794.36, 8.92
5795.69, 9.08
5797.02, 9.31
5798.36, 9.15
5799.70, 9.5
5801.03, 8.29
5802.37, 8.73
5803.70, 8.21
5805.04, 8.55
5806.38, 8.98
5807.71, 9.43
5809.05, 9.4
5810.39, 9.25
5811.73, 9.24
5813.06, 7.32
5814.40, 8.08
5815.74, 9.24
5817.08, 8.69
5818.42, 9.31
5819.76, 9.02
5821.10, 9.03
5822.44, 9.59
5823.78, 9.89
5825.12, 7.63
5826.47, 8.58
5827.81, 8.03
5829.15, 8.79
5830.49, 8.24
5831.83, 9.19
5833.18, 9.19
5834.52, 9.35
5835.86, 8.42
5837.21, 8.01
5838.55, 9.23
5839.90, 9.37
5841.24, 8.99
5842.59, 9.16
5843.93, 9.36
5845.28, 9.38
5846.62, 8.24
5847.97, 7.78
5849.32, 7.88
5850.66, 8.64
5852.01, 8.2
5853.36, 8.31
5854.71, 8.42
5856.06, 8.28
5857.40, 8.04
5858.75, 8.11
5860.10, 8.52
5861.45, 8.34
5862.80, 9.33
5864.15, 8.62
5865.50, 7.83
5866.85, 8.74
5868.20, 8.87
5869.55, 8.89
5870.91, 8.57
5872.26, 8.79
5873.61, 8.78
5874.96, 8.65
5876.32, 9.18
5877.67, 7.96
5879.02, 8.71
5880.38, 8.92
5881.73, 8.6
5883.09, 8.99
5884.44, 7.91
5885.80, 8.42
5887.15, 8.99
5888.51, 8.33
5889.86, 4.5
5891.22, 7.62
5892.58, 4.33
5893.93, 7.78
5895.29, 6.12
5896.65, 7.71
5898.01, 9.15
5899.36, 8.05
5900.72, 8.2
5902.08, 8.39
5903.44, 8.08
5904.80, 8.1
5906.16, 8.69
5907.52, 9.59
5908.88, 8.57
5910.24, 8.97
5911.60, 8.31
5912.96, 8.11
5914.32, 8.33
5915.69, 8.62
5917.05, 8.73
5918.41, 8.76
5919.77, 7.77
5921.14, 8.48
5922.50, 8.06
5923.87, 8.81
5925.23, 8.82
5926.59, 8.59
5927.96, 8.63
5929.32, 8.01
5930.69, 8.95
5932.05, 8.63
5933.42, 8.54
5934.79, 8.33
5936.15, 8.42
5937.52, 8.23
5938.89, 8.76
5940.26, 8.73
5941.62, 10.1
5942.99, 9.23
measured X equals 0.2 angstrom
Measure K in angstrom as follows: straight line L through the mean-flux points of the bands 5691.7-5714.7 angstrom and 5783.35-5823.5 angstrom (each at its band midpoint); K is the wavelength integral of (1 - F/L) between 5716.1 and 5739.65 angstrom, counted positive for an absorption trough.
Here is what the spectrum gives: -0.7 angstrom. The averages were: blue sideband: 8.58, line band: 8.88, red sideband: 8.8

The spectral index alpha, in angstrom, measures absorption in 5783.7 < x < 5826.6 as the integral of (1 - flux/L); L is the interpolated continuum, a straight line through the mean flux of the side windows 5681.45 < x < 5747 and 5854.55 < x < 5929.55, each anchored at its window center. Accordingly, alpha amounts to -1.8 angstrom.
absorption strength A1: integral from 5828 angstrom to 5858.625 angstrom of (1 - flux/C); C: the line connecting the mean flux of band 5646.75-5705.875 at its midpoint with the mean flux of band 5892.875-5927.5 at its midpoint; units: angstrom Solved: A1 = -1.0 angstrom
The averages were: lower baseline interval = 8.49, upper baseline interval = 8.31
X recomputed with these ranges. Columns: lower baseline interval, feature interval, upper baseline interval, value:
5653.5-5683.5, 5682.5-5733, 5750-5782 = -0.8 angstrom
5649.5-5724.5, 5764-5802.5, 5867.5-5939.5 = -0.6 angstrom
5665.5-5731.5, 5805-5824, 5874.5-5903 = -1.9 angstrom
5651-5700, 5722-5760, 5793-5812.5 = 0.2 angstrom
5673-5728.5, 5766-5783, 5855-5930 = 0.1 angstrom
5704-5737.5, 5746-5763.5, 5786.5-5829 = 0.3 angstrom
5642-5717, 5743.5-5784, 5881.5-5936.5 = -0.2 angstrom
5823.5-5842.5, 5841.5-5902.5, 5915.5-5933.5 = 2.9 angstrom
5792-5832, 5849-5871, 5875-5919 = 0.0 angstrom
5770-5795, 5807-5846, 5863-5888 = -1.8 angstrom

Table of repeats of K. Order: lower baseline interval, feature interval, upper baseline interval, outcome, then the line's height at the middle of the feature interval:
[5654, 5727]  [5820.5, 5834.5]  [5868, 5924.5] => -0.86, 8.33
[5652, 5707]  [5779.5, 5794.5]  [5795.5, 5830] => 0.69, 8.79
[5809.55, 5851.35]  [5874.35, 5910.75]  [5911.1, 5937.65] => 2.05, 8.57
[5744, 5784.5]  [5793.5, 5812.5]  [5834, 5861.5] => -1.15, 8.48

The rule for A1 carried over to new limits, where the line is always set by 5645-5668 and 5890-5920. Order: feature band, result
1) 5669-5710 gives -1.2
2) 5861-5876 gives -1.1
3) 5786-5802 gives -1.3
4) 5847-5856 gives -0.1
